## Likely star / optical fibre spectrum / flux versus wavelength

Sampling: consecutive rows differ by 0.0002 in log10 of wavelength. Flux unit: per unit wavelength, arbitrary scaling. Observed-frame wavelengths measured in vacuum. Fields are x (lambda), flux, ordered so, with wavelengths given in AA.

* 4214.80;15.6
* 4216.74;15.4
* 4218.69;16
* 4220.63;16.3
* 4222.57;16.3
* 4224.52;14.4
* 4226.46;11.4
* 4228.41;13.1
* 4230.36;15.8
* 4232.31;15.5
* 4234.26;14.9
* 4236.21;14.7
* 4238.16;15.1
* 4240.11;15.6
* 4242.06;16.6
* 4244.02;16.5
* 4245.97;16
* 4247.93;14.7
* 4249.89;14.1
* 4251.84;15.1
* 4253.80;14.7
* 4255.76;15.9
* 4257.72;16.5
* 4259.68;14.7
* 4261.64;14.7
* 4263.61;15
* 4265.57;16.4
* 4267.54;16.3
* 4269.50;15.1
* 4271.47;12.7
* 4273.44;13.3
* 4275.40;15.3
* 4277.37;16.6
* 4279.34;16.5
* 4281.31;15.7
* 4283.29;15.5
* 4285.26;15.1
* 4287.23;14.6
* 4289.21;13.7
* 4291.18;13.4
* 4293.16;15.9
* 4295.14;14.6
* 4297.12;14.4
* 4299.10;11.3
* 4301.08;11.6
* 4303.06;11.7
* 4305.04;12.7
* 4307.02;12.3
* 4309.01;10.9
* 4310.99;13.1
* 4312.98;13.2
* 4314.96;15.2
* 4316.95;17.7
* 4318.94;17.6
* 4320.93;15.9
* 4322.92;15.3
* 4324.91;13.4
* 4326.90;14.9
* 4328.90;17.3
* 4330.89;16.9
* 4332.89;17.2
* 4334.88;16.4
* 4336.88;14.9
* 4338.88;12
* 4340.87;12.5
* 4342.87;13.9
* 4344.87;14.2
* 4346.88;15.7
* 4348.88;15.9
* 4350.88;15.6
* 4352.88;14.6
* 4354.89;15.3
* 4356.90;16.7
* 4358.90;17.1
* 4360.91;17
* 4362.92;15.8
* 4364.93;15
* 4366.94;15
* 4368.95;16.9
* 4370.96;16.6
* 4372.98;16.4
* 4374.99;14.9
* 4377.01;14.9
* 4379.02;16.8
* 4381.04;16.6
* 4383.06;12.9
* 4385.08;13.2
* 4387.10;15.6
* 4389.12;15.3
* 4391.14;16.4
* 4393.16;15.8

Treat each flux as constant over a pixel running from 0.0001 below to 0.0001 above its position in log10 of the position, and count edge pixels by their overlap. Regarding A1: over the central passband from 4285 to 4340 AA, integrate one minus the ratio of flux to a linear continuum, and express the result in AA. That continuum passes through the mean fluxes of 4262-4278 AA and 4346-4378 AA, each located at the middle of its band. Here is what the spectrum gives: 3.7 AA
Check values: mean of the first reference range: 15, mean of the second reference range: 15.8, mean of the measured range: 14.4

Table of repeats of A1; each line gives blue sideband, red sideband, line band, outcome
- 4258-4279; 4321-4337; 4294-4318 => 3.57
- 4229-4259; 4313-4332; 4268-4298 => 1.52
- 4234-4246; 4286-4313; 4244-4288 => -2.17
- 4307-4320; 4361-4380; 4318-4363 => -1.08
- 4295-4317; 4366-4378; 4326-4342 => -1.24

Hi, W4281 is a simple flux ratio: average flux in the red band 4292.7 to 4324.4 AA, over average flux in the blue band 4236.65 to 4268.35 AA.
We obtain 0.90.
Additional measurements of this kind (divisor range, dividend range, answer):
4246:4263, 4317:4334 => 1.07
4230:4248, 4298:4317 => 0.82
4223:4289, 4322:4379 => 1.03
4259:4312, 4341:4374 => 1.10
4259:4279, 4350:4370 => 1.06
